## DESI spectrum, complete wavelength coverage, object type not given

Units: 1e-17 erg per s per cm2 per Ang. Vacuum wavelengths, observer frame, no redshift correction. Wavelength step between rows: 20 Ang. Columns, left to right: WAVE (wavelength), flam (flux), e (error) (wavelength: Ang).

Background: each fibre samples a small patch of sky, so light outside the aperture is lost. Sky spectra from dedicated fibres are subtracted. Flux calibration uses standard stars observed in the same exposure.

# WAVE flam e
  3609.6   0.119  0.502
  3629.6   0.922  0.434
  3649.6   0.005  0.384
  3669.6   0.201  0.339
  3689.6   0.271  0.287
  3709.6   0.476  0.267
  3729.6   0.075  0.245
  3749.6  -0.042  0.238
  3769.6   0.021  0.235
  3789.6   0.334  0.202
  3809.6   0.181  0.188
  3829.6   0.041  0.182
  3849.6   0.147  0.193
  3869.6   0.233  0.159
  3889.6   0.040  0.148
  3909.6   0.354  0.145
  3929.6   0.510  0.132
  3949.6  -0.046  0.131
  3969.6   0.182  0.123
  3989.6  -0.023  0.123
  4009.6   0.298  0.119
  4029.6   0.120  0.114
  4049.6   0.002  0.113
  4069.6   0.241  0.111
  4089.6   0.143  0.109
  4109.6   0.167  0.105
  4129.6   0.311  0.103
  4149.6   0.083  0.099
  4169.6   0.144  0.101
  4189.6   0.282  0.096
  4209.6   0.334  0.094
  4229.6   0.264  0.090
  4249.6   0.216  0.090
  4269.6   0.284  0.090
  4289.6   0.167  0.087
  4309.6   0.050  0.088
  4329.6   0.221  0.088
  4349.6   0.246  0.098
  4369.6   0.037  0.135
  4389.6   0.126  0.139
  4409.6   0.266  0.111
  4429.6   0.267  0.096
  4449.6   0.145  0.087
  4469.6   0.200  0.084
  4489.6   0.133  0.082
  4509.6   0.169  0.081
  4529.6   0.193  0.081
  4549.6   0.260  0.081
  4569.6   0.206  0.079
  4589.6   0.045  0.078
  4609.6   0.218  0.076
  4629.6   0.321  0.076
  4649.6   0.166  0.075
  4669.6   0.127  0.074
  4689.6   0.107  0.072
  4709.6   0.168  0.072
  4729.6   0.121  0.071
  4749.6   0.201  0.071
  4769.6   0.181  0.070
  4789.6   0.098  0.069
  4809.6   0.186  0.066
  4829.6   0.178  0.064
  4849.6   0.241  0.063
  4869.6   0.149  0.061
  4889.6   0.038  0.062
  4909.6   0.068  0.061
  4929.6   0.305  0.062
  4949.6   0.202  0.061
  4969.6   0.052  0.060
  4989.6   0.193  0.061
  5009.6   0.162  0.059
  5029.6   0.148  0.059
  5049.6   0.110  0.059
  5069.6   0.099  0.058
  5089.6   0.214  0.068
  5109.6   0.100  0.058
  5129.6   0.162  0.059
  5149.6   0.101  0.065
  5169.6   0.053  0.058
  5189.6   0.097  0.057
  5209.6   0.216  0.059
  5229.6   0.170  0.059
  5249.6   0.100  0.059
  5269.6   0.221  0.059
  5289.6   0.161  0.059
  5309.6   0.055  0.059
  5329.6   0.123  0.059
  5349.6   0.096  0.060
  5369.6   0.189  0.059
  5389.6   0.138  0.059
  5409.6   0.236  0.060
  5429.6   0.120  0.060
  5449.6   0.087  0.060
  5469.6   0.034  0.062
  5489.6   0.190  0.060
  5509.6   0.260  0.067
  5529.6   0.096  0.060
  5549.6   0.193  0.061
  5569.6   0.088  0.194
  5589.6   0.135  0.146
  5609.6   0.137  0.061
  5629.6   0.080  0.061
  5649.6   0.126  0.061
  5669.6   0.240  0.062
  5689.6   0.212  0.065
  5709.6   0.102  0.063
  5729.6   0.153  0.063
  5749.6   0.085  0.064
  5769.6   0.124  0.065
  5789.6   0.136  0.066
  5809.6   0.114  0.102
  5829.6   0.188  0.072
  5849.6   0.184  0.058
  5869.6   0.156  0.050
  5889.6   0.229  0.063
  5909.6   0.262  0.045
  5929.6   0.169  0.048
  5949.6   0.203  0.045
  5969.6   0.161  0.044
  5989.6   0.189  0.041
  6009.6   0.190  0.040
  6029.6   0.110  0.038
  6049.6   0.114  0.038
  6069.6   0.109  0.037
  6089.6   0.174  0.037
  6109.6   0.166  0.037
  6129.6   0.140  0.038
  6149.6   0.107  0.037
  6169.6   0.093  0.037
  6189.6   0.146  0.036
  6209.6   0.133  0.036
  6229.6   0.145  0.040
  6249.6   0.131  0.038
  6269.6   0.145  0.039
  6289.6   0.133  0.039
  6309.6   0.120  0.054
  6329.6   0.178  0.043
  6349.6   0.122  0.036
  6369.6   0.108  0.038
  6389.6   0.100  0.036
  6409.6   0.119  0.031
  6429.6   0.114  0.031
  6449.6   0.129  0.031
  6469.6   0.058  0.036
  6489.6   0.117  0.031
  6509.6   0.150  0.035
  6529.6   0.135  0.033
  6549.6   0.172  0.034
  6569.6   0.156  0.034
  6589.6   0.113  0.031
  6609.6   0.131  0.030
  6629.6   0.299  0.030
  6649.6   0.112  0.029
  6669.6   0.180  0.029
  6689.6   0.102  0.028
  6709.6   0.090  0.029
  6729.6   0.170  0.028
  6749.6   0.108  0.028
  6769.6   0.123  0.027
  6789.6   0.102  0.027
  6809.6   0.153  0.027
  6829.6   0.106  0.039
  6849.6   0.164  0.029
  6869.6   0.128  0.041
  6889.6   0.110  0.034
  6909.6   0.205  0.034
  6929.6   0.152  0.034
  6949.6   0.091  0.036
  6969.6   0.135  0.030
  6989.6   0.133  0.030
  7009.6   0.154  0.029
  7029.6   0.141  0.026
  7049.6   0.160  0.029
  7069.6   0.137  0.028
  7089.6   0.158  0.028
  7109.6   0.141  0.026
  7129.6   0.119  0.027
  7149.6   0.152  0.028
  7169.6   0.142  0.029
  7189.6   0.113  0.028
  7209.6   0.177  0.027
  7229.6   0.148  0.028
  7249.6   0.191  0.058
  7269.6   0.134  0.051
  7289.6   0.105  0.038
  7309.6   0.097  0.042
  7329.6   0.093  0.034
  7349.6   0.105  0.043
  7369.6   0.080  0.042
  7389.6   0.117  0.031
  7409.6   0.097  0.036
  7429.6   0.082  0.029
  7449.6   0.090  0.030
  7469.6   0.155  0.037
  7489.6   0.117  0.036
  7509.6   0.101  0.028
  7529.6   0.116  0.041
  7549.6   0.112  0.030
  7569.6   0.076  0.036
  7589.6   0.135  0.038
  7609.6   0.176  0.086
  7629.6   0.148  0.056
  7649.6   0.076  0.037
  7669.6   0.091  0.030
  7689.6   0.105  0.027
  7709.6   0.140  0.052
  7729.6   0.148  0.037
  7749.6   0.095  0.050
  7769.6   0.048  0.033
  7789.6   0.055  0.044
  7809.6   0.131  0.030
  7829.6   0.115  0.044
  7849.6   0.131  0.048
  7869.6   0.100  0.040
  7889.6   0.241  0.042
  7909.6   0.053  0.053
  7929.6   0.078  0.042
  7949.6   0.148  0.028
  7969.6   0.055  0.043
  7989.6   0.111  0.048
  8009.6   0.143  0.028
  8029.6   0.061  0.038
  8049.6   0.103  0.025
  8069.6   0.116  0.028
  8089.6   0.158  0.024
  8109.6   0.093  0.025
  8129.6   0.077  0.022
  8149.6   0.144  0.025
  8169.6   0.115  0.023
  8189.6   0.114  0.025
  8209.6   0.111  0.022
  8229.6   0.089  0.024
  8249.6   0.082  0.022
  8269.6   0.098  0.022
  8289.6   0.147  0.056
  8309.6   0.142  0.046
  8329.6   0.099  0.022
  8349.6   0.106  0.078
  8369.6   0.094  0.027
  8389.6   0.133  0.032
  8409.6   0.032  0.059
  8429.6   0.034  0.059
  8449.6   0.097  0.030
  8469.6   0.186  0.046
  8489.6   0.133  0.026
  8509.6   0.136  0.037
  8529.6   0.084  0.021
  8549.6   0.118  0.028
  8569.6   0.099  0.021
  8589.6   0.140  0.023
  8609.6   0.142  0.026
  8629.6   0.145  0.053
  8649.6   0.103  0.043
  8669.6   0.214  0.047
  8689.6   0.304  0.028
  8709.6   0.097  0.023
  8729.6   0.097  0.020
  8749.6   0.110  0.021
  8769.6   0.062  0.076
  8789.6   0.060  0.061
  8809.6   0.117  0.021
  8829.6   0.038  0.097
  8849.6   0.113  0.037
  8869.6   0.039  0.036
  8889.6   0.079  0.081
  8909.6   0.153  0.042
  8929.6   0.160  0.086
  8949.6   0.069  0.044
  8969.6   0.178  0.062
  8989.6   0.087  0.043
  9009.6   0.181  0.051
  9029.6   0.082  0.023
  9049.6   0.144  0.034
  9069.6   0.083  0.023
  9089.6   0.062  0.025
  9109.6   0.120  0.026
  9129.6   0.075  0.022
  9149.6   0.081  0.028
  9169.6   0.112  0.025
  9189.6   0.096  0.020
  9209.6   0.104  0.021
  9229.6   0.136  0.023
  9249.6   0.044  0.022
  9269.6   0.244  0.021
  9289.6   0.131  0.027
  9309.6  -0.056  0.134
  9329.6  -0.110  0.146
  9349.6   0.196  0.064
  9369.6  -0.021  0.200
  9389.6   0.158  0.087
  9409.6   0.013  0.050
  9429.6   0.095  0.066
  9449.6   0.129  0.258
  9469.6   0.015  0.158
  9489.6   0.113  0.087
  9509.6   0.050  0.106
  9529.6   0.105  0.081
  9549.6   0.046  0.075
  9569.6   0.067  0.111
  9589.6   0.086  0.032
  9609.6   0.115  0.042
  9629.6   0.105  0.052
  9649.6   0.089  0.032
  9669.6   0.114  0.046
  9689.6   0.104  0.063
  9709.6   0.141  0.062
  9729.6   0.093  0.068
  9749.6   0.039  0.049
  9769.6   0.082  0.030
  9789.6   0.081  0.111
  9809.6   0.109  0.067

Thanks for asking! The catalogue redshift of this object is 0.324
